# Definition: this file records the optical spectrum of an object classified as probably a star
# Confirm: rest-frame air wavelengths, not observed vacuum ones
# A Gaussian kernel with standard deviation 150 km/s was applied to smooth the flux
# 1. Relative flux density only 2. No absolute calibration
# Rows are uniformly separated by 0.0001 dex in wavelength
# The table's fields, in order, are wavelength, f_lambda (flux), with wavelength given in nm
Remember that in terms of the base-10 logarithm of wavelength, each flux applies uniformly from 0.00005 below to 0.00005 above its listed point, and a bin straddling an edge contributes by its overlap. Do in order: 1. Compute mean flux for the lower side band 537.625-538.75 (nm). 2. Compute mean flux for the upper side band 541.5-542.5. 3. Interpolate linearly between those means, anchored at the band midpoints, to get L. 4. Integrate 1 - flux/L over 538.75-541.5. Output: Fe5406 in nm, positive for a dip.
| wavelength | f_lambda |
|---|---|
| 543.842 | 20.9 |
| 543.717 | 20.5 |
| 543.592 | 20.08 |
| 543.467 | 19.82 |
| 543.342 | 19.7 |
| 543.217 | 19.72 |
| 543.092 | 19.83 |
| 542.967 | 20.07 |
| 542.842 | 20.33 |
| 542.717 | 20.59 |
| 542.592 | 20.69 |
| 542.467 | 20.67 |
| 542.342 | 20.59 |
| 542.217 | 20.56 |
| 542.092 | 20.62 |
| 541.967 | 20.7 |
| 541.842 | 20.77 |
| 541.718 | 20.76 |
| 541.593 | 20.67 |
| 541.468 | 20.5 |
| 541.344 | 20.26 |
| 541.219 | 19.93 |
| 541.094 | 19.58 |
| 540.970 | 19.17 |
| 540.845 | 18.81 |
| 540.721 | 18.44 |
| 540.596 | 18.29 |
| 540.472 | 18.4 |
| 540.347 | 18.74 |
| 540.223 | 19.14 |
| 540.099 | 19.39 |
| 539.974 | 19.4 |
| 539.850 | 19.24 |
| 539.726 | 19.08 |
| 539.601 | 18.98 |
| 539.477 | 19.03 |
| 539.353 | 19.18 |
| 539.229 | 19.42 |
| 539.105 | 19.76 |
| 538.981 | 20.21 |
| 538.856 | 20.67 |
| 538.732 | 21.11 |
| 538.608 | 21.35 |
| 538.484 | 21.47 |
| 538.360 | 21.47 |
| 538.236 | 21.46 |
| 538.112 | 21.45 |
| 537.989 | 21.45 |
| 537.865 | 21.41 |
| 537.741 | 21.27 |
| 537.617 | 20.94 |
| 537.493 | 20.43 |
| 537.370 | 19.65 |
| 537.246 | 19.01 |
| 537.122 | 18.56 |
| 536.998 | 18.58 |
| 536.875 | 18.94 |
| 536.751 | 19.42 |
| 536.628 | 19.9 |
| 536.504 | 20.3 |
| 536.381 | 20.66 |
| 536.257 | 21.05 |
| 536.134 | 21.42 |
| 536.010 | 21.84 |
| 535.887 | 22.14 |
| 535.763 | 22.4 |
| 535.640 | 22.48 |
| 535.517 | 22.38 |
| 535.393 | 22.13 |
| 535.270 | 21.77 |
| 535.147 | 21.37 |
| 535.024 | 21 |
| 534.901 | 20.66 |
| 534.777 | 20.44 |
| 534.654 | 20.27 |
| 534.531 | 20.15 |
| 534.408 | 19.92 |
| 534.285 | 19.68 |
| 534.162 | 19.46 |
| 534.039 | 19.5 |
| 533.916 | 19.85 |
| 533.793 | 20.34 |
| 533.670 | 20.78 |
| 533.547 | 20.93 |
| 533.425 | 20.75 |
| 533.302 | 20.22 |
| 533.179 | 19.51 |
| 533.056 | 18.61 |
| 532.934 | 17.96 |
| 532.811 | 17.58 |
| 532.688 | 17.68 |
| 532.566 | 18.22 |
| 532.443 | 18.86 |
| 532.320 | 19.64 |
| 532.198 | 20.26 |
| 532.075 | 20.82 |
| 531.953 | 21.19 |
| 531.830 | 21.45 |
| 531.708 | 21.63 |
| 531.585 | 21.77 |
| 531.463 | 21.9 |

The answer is 0.22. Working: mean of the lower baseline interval 21.4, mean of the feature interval 19.4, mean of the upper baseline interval 20.6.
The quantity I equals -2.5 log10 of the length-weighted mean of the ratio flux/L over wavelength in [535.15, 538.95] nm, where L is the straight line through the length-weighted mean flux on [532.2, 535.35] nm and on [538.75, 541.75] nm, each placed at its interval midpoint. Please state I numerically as -0.07 mag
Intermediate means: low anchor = 19.8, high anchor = 19.5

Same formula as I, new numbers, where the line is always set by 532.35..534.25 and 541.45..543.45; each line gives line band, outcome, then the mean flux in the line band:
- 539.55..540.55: 0.06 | 19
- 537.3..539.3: -0.05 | 20.8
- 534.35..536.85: -0.08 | 21.1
